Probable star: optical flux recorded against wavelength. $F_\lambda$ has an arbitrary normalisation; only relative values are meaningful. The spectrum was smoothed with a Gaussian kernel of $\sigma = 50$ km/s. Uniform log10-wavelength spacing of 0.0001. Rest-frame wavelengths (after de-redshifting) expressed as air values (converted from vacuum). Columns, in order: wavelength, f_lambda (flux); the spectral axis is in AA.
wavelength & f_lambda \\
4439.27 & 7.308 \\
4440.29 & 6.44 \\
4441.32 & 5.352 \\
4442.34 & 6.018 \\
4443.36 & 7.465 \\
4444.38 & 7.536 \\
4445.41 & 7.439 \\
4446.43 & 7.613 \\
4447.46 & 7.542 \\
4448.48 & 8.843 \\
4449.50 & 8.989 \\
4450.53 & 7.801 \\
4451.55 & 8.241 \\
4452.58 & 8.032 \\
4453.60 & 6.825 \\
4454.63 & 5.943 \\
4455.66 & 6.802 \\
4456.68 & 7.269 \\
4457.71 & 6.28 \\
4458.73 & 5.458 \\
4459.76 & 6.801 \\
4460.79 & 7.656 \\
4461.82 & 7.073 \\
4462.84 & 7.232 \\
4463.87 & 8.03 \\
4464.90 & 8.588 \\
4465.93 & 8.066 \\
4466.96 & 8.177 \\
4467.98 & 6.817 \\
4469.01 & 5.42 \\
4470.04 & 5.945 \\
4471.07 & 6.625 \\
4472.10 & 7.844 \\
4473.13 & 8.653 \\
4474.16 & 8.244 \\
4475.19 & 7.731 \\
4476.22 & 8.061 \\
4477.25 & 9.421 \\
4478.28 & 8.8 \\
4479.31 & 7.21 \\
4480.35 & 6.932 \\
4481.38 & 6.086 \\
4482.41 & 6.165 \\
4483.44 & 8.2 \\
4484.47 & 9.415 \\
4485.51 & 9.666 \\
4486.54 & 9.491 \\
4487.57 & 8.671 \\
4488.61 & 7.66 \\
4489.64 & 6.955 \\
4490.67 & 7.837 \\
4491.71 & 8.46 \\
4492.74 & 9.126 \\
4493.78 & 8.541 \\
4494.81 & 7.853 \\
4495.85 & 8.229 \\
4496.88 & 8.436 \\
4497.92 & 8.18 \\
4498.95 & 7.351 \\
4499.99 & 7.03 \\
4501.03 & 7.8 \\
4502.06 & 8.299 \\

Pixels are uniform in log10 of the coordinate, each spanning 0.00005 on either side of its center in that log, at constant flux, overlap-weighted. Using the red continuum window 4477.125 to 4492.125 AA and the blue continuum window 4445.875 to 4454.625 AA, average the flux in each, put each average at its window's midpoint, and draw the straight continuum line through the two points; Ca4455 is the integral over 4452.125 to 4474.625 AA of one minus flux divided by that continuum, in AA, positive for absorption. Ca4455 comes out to 2.2 AA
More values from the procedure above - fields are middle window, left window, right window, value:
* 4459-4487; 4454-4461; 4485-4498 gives -1.1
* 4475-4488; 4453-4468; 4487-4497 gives -0.5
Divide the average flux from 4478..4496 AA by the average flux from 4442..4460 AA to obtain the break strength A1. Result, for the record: 1.10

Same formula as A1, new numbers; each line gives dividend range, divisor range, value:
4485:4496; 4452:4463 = 1.23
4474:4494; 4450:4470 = 1.14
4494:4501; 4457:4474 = 1.09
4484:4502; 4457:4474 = 1.15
